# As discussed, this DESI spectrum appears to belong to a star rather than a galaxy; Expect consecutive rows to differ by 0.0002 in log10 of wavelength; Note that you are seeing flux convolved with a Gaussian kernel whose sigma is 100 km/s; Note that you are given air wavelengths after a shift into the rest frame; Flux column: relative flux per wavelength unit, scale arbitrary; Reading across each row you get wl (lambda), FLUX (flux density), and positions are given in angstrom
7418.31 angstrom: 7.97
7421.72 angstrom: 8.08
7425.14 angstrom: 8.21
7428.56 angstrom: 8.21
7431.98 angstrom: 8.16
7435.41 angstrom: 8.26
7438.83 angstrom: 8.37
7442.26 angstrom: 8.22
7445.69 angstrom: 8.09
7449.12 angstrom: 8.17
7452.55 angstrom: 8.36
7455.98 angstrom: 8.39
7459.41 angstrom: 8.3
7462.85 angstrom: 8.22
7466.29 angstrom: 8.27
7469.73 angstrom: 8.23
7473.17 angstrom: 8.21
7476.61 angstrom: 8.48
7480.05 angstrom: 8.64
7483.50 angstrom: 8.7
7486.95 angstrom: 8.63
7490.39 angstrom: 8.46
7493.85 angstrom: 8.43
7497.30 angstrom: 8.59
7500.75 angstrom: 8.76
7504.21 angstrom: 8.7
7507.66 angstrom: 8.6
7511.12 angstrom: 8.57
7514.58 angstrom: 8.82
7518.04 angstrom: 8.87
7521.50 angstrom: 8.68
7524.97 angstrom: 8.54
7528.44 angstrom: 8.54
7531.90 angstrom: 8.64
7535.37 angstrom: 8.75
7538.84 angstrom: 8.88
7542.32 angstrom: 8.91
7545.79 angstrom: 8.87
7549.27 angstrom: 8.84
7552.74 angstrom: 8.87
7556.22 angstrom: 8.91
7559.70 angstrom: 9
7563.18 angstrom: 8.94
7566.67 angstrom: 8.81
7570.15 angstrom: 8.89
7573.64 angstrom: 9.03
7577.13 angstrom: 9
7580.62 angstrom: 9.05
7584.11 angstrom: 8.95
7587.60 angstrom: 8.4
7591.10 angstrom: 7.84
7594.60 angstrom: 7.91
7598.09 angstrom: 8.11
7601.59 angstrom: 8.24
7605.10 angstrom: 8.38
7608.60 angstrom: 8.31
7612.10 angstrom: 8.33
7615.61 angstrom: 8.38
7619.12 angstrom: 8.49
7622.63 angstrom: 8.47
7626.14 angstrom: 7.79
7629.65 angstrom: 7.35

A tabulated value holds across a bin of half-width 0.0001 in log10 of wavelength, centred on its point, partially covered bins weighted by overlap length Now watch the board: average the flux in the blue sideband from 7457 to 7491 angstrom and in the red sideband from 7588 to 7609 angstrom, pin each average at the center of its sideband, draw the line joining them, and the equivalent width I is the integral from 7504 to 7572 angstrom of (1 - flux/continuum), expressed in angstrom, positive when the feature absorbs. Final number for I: -4.2 angstrom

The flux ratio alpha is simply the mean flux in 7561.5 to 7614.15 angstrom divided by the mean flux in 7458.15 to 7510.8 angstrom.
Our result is 1.0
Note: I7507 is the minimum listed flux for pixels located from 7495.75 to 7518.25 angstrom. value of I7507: 8.57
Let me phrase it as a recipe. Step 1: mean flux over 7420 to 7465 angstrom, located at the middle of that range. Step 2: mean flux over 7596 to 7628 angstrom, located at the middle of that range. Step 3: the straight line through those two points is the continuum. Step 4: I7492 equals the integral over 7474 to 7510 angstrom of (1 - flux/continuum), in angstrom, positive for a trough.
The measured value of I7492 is -1.5 angstrom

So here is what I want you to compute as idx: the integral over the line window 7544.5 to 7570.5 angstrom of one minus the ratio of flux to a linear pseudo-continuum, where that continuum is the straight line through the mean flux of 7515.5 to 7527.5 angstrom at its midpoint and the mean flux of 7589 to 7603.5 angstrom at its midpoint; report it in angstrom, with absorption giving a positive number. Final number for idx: -1.6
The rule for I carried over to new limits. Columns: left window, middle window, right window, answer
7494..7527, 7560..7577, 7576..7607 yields -0.9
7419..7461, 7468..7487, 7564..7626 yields -0.4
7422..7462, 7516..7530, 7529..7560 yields 0.1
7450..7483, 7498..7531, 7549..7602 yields -0.7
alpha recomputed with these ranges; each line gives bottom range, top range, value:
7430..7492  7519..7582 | 1.06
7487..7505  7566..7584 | 1.04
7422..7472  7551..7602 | 1.05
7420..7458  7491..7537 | 1.05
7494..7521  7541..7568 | 1.02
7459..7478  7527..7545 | 1.06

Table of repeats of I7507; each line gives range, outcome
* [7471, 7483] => 8.21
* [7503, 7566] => 8.54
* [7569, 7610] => 7.84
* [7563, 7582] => 8.81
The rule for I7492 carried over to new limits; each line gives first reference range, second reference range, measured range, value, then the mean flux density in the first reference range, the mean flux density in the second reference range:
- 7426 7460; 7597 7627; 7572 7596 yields -0.9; 8.25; 8.29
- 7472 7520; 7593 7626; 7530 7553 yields -0.9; 8.61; 8.27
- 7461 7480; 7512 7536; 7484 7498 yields -0.1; 8.31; 8.69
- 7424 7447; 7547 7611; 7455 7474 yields 0.1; 8.22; 8.64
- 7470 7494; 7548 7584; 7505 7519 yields -0.1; 8.49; 8.94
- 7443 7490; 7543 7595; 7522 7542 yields -0.1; 8.36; 8.78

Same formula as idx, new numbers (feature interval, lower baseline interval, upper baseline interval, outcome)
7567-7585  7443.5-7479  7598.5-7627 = -1.46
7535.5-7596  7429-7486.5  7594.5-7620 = -3.50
